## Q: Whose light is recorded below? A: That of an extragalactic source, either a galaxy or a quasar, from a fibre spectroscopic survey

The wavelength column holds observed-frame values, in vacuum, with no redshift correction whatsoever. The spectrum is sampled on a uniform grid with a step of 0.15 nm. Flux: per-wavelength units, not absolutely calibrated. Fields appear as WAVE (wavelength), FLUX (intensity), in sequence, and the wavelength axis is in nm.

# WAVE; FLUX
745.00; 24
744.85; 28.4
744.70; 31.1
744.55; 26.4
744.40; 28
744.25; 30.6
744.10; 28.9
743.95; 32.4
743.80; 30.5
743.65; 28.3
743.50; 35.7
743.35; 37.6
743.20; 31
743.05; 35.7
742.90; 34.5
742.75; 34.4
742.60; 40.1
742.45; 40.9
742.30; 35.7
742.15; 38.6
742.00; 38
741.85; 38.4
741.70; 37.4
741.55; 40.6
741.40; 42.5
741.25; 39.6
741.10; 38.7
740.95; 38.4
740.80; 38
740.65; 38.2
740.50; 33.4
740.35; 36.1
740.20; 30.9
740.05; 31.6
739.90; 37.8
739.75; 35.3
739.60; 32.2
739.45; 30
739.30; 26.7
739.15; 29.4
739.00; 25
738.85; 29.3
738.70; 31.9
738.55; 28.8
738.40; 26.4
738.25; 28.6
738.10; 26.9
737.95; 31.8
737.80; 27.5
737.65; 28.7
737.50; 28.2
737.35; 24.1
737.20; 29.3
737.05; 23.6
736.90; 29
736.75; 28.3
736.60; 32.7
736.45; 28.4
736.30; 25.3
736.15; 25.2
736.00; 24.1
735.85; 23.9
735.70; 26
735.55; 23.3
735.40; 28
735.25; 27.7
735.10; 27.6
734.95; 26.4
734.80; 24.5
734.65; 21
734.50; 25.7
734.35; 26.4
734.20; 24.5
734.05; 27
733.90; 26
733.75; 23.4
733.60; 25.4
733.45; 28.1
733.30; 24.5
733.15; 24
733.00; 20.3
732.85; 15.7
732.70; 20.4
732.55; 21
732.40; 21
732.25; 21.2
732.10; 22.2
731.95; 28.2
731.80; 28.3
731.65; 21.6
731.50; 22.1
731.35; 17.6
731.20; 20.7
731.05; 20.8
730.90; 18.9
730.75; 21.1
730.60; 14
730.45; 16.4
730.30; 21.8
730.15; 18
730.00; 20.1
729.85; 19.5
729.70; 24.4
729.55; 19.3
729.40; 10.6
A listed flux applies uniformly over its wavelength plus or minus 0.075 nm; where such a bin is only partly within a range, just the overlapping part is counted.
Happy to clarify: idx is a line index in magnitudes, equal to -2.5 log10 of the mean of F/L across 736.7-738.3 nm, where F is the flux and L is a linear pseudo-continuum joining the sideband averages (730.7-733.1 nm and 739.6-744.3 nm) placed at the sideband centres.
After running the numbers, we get 0.06 mag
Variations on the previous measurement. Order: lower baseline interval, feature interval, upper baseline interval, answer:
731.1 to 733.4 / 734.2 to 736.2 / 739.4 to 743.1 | 0.06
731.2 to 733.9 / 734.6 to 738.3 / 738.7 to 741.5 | 0.07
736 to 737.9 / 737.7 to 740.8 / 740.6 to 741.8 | 0.09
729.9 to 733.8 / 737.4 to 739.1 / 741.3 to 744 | 0.07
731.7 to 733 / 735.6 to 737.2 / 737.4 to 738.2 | 0.01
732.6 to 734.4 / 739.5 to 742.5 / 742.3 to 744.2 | -0.17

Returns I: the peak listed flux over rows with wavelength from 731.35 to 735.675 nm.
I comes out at 28.3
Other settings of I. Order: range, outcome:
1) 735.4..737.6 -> 32.7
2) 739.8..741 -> 38.4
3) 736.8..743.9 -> 42.5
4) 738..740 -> 37.8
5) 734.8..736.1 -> 28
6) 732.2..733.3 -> 24.5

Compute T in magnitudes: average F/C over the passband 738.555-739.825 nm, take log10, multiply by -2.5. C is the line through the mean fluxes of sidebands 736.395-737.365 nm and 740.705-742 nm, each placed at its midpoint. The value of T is 0.133 mag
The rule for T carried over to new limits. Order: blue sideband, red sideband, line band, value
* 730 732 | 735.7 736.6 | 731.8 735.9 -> -0.03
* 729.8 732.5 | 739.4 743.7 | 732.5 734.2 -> 0.03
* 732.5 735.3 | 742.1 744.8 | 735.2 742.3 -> -0.08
